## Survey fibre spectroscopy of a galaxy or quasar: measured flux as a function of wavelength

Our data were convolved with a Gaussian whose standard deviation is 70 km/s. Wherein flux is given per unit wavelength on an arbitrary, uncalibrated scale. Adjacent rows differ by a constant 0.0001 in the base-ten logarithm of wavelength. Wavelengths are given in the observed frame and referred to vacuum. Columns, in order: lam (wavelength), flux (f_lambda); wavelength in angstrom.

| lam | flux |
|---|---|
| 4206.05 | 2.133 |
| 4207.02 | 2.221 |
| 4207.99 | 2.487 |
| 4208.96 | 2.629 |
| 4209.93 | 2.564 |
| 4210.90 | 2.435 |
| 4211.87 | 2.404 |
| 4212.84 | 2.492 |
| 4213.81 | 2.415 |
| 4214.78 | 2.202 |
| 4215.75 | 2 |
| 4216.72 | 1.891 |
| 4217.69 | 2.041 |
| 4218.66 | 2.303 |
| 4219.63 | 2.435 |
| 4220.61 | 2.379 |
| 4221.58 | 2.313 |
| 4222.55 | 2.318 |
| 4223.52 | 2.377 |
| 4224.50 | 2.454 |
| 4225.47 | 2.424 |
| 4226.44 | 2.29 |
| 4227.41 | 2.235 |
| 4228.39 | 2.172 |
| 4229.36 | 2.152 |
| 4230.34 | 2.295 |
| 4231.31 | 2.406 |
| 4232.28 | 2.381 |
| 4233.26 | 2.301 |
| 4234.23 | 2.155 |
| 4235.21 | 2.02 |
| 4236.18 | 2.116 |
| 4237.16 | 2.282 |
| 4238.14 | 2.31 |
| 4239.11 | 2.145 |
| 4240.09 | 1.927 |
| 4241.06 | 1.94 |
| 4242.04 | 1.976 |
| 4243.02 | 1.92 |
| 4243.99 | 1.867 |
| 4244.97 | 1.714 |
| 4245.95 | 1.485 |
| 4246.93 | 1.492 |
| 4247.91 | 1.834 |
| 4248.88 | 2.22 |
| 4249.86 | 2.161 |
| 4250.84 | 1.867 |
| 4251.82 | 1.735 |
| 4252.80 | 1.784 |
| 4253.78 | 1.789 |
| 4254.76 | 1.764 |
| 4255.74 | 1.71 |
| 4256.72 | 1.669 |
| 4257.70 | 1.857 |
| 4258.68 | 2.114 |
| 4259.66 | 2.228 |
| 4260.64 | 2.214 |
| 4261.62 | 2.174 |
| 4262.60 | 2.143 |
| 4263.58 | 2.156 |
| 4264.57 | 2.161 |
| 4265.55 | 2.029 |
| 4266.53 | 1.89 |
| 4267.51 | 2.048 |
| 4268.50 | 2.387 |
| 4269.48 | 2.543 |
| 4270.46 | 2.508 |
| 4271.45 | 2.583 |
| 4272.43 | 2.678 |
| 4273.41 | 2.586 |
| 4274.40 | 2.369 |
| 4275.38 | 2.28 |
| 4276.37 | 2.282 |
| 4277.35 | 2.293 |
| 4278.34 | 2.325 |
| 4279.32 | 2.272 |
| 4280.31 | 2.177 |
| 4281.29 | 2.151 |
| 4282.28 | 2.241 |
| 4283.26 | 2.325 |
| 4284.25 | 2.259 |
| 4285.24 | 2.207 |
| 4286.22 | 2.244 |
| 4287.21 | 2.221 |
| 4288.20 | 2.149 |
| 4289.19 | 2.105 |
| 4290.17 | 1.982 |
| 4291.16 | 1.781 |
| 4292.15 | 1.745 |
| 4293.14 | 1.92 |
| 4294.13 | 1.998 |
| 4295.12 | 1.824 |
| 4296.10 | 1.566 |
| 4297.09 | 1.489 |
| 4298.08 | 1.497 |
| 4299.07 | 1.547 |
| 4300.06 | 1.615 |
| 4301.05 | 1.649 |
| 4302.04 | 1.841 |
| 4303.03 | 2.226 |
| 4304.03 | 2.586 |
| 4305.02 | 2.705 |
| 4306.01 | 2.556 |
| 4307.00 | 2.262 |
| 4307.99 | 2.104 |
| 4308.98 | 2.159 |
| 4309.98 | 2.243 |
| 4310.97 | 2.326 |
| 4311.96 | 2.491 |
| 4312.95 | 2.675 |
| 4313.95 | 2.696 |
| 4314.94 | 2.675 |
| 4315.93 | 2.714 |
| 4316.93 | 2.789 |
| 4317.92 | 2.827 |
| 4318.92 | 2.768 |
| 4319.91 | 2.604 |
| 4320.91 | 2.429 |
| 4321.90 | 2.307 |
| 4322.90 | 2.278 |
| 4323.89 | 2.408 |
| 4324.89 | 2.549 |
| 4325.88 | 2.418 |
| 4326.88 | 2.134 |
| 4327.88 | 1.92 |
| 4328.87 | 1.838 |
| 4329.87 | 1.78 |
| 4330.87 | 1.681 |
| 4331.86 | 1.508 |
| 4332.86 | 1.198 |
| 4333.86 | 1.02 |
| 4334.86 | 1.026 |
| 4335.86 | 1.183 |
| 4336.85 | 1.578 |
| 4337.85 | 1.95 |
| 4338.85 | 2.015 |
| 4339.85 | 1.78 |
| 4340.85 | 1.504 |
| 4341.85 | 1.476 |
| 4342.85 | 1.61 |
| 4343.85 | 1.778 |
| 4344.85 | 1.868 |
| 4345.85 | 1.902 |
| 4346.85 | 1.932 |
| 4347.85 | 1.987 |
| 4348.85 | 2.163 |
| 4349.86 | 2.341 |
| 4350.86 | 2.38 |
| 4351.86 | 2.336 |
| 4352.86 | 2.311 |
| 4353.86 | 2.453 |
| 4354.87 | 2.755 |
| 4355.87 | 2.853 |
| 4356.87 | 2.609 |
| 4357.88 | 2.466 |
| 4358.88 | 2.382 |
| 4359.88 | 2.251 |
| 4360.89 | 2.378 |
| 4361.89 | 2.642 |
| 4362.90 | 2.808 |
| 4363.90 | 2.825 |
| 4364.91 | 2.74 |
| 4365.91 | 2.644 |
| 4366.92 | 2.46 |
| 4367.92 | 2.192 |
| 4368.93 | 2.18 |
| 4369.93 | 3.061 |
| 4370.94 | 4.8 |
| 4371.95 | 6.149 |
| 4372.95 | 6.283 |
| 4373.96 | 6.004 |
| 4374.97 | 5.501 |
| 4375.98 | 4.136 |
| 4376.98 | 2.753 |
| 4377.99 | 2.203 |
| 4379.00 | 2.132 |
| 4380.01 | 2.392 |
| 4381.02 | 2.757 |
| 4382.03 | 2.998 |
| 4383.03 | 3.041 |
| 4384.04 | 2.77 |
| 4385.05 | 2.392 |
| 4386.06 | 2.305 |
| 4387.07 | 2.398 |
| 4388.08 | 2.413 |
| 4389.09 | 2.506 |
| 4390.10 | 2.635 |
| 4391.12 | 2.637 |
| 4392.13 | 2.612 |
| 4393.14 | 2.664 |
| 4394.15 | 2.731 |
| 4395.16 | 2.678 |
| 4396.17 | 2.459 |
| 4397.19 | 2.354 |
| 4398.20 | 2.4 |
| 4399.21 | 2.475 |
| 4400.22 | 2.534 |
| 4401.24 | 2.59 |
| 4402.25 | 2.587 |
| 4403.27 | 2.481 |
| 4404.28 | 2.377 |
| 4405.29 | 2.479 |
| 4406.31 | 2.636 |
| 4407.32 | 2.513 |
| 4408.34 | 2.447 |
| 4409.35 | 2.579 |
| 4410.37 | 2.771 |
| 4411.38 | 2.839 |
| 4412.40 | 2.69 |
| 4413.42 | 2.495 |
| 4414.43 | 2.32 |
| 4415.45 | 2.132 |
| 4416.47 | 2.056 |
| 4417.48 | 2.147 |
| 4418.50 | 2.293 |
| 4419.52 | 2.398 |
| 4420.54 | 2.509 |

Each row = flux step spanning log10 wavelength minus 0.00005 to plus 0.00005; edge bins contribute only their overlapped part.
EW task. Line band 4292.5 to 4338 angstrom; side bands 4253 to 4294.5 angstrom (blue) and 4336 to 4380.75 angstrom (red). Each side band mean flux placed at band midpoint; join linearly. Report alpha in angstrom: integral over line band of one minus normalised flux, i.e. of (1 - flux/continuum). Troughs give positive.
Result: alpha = 6.34 angstrom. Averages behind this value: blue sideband 2.15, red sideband 2.69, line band 2.08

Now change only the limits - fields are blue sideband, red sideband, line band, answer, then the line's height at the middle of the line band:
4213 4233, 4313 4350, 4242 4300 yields 3.3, 2.16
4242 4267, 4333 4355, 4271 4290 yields -3.9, 1.9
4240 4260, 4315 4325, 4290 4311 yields 3.6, 2.37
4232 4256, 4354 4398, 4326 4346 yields 7.6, 2.66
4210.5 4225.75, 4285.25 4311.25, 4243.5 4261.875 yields 2.6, 2.18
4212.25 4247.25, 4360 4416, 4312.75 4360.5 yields 9.2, 2.64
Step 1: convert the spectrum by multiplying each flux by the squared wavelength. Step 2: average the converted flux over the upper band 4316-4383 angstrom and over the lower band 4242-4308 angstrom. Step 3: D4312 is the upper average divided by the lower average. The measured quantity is 1.26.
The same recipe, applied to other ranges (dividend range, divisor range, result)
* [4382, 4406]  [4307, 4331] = 1.11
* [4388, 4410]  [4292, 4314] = 1.28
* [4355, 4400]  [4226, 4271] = 1.52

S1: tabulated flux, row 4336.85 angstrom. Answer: 1.578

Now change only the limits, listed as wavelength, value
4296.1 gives 1.566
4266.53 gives 1.89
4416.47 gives 2.056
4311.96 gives 2.491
